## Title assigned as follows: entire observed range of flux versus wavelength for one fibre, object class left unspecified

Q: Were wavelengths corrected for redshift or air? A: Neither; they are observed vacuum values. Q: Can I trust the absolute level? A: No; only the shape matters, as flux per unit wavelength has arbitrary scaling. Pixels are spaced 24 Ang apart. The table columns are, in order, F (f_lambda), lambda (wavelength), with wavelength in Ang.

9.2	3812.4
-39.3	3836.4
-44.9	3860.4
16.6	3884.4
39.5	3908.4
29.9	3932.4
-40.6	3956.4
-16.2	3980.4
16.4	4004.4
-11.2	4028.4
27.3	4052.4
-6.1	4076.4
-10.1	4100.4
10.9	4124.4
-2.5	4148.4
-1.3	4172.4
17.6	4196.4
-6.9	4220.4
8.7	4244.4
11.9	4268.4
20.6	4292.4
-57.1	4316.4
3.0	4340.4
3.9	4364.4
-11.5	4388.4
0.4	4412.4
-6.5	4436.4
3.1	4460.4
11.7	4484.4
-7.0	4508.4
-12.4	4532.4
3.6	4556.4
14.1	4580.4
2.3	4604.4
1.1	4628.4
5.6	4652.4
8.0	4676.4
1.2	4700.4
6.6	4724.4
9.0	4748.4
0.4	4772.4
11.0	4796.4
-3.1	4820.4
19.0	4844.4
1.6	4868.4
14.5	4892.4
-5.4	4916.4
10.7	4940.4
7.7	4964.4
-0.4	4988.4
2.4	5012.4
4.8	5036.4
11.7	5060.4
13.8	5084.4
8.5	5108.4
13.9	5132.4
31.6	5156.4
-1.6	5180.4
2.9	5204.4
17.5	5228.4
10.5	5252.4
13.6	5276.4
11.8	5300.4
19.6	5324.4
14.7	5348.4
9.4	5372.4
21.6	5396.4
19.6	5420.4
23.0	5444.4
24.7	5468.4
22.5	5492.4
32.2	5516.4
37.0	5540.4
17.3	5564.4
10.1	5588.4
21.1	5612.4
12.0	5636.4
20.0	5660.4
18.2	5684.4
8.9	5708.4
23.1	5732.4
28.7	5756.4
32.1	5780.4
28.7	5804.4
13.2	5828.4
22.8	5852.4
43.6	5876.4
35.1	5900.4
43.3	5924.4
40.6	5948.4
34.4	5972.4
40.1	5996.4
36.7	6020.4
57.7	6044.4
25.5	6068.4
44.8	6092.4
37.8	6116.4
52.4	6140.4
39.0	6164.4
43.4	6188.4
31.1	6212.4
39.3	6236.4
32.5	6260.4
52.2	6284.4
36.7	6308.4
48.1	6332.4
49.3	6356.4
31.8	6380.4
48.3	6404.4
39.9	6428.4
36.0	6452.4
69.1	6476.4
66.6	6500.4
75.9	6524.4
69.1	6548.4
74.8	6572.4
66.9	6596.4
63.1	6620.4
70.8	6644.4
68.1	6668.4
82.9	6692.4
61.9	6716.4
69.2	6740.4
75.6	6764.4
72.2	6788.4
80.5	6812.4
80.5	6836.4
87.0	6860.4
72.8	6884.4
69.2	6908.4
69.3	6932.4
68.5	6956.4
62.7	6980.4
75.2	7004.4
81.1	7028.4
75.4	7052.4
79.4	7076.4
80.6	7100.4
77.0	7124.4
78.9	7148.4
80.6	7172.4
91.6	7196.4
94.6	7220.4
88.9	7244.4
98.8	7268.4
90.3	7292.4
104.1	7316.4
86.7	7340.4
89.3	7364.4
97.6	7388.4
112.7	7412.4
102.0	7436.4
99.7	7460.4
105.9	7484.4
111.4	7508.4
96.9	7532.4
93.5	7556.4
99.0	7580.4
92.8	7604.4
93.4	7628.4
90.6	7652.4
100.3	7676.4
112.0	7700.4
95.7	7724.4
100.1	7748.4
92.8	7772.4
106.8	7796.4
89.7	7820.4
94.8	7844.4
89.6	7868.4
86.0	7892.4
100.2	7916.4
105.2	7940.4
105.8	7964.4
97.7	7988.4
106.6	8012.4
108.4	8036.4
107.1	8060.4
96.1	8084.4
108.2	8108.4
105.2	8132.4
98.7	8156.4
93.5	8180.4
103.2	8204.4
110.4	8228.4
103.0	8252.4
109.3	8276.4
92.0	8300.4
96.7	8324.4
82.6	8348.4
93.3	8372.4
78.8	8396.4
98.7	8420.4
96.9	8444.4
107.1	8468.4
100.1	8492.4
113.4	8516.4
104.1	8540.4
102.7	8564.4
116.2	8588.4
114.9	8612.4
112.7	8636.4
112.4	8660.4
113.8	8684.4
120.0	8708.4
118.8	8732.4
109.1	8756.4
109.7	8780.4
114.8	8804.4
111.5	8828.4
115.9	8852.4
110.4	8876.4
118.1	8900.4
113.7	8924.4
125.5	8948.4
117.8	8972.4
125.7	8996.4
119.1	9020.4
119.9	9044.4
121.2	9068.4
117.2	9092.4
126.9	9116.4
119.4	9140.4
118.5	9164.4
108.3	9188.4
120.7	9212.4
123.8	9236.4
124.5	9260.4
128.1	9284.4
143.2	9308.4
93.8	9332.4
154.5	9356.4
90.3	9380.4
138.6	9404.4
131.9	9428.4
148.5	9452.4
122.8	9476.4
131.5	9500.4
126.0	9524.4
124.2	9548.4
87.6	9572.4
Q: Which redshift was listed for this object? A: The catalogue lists 0.62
